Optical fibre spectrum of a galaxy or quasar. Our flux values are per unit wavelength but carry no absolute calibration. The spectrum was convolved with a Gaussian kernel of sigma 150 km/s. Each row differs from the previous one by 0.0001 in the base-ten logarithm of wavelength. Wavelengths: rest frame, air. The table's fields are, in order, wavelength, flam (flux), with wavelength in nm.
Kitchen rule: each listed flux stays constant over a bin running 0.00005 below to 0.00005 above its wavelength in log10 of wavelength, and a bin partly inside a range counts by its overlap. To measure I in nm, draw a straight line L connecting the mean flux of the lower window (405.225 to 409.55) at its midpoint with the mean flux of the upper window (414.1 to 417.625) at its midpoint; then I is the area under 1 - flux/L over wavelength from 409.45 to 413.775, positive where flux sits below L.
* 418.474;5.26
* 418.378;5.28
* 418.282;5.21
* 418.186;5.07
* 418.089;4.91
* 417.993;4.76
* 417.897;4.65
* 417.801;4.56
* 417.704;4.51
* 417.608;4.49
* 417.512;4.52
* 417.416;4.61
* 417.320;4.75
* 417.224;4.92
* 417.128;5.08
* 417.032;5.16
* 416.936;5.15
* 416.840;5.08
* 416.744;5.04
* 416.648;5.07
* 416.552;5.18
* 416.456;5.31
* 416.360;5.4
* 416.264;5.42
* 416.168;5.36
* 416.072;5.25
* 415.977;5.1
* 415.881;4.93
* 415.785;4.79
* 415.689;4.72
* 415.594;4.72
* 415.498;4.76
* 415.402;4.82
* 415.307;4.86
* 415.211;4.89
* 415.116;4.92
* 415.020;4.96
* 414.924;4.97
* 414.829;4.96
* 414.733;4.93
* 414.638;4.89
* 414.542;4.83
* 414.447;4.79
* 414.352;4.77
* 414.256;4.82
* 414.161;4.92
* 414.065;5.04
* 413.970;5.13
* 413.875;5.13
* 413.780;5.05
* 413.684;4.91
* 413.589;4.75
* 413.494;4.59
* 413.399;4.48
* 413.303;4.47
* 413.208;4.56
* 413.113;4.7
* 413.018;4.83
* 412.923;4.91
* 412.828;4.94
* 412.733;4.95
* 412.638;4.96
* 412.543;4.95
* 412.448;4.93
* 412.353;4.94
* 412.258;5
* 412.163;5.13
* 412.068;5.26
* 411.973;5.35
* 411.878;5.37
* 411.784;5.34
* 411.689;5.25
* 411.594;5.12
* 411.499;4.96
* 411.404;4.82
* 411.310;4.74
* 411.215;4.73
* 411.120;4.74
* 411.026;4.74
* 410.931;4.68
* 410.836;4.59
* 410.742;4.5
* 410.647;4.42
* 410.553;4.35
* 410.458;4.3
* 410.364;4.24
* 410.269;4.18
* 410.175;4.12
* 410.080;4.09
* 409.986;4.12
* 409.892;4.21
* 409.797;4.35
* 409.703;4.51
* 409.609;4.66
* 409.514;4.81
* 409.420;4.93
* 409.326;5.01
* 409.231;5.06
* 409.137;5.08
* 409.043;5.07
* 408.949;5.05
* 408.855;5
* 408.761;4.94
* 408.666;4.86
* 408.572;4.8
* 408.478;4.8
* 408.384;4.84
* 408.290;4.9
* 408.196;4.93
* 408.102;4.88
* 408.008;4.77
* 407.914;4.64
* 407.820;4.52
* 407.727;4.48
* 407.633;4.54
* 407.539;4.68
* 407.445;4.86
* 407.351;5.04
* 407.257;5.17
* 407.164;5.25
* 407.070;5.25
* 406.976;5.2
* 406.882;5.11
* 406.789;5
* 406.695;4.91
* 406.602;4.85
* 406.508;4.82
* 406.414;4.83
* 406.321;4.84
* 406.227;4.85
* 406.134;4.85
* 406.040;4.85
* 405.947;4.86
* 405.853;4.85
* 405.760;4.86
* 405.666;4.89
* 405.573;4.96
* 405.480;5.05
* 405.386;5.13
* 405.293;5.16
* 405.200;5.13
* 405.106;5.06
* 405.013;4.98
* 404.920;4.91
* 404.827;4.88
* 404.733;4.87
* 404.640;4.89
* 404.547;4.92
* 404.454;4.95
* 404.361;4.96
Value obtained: 0.18 nm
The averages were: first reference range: 4.92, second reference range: 4.95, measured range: 4.73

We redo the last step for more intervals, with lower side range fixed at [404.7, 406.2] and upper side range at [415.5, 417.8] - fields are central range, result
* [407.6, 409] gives 0.044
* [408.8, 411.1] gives 0.172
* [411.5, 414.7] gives 0.014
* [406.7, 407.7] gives -0.008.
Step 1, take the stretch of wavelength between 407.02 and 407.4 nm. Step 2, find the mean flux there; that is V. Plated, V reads 5.17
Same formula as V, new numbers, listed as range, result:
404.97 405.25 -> 5.06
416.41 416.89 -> 5.13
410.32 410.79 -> 4.37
